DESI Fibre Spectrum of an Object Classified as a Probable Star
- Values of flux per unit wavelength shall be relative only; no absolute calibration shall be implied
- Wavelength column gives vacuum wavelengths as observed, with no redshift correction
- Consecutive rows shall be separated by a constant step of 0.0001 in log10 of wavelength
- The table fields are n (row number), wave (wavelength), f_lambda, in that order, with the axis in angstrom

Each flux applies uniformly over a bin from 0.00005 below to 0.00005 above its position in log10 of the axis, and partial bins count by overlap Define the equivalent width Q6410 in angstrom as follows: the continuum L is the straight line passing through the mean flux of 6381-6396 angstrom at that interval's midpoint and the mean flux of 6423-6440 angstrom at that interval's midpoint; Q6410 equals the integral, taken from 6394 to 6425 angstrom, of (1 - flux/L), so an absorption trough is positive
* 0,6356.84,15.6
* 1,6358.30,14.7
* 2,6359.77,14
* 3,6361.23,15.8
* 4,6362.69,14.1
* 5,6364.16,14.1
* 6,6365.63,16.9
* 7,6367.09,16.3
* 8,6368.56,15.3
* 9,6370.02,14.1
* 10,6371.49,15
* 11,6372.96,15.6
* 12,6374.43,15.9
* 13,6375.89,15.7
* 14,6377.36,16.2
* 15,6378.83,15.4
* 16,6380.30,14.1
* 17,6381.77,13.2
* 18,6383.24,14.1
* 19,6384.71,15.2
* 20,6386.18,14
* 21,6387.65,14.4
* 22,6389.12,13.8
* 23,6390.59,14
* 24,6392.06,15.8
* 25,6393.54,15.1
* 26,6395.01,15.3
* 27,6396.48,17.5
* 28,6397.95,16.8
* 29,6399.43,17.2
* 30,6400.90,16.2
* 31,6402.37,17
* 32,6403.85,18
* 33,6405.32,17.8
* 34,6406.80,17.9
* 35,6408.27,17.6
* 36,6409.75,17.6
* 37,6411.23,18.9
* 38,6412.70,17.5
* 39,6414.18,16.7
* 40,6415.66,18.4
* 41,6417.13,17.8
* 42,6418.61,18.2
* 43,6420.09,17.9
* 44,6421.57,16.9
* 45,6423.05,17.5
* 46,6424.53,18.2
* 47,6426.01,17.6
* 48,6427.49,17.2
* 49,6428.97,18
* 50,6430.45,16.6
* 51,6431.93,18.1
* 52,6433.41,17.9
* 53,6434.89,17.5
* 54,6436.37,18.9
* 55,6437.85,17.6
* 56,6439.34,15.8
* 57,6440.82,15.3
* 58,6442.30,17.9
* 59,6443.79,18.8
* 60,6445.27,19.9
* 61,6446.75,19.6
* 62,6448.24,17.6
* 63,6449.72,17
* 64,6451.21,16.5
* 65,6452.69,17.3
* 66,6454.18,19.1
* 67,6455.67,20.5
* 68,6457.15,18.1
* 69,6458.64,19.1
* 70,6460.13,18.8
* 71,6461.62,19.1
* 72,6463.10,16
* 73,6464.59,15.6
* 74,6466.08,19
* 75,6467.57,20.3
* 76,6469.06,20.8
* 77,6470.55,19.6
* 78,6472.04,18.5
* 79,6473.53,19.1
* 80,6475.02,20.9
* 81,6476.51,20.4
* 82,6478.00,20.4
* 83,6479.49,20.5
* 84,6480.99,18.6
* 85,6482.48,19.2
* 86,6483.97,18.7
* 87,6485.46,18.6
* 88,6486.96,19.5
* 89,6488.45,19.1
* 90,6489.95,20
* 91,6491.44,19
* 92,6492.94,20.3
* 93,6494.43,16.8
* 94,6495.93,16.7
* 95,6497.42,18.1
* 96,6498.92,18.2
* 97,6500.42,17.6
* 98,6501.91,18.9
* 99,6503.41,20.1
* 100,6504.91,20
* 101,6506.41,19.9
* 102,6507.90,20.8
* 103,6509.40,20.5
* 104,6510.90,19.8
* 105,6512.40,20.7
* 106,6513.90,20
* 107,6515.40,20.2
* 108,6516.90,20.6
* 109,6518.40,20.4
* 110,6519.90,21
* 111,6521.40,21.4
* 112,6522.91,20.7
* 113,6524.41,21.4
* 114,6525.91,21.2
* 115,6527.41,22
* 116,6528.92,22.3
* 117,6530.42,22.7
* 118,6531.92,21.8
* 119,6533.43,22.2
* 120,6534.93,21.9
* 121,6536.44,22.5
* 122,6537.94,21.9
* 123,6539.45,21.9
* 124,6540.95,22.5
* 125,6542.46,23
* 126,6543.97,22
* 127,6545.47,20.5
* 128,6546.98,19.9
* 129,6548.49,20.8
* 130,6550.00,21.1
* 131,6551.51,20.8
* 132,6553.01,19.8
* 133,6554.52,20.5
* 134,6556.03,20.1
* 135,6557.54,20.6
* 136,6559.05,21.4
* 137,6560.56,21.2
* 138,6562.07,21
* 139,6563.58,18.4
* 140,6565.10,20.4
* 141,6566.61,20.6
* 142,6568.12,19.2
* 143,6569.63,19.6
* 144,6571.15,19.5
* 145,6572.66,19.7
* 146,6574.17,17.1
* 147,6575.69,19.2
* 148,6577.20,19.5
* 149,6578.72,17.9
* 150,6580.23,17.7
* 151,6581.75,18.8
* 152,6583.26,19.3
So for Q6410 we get -2.8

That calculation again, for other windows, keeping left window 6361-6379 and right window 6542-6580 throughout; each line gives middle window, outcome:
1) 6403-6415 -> -1.0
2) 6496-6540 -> -3.7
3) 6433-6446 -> -0.5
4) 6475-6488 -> -1.0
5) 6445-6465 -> -0.8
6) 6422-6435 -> -0.6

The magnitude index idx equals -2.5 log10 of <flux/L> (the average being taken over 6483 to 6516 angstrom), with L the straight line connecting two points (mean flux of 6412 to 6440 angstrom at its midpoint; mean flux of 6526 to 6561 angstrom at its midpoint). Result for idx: 0.04 mag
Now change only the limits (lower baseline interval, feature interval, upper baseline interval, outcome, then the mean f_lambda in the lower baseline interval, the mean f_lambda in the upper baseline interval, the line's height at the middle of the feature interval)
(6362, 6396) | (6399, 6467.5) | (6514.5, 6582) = -0.07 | 15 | 20.7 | 16.8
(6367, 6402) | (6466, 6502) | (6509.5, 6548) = 0.02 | 15.3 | 21.4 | 19.5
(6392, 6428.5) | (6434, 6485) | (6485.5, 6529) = 0.00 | 17.3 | 19.8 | 18.6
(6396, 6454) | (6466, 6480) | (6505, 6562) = -0.05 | 17.6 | 21.1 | 19.2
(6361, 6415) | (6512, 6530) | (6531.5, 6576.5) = -0.07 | 15.8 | 20.7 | 19.7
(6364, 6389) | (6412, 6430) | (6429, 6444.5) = -0.05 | 15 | 17.5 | 16.8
